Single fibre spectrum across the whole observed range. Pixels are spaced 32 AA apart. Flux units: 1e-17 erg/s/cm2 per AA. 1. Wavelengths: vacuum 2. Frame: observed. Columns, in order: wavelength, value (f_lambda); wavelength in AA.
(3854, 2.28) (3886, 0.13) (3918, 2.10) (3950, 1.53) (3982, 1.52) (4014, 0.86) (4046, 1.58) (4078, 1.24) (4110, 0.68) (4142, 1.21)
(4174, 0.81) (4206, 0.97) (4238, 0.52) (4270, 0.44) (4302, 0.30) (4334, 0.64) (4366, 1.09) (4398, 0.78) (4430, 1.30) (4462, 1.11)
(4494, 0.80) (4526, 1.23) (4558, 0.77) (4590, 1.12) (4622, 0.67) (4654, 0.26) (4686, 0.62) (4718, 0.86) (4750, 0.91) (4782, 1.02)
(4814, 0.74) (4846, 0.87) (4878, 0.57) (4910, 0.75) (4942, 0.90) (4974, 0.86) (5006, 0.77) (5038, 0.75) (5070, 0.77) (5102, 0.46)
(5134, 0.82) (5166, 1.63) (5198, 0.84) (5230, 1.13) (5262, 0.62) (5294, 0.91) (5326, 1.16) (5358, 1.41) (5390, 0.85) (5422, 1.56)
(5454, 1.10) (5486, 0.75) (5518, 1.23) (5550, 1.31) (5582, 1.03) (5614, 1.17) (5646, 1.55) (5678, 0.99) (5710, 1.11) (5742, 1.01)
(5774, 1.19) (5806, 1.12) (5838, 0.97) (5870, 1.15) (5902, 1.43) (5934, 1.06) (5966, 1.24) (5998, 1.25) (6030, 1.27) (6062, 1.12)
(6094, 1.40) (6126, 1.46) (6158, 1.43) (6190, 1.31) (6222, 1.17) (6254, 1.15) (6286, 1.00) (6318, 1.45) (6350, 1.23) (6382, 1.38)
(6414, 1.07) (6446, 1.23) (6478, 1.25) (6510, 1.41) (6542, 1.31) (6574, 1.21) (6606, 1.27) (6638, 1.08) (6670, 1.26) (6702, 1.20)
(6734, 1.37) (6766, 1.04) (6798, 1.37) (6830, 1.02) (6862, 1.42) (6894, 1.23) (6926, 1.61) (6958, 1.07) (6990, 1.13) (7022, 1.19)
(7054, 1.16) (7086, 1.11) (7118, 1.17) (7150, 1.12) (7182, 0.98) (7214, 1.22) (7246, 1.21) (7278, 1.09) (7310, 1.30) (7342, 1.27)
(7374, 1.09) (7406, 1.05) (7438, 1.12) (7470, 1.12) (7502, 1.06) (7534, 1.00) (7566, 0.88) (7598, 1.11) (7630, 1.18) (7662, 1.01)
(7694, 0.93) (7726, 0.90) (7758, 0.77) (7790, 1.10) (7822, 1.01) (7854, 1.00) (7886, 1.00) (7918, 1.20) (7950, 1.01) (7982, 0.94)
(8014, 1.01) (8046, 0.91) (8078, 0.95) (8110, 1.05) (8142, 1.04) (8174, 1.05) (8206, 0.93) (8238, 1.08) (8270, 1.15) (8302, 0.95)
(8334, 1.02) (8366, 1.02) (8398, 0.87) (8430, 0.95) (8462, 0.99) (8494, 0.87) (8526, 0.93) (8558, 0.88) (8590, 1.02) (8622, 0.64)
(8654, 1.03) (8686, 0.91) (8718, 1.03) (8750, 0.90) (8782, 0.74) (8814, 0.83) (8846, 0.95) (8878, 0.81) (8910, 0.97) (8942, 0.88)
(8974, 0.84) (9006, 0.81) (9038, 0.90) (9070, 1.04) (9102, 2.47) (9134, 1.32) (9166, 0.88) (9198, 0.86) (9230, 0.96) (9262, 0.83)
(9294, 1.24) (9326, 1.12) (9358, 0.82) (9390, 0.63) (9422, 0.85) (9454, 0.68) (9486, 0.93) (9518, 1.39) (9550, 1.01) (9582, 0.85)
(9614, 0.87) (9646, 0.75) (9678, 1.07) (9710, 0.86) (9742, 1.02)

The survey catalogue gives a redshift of 0.39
